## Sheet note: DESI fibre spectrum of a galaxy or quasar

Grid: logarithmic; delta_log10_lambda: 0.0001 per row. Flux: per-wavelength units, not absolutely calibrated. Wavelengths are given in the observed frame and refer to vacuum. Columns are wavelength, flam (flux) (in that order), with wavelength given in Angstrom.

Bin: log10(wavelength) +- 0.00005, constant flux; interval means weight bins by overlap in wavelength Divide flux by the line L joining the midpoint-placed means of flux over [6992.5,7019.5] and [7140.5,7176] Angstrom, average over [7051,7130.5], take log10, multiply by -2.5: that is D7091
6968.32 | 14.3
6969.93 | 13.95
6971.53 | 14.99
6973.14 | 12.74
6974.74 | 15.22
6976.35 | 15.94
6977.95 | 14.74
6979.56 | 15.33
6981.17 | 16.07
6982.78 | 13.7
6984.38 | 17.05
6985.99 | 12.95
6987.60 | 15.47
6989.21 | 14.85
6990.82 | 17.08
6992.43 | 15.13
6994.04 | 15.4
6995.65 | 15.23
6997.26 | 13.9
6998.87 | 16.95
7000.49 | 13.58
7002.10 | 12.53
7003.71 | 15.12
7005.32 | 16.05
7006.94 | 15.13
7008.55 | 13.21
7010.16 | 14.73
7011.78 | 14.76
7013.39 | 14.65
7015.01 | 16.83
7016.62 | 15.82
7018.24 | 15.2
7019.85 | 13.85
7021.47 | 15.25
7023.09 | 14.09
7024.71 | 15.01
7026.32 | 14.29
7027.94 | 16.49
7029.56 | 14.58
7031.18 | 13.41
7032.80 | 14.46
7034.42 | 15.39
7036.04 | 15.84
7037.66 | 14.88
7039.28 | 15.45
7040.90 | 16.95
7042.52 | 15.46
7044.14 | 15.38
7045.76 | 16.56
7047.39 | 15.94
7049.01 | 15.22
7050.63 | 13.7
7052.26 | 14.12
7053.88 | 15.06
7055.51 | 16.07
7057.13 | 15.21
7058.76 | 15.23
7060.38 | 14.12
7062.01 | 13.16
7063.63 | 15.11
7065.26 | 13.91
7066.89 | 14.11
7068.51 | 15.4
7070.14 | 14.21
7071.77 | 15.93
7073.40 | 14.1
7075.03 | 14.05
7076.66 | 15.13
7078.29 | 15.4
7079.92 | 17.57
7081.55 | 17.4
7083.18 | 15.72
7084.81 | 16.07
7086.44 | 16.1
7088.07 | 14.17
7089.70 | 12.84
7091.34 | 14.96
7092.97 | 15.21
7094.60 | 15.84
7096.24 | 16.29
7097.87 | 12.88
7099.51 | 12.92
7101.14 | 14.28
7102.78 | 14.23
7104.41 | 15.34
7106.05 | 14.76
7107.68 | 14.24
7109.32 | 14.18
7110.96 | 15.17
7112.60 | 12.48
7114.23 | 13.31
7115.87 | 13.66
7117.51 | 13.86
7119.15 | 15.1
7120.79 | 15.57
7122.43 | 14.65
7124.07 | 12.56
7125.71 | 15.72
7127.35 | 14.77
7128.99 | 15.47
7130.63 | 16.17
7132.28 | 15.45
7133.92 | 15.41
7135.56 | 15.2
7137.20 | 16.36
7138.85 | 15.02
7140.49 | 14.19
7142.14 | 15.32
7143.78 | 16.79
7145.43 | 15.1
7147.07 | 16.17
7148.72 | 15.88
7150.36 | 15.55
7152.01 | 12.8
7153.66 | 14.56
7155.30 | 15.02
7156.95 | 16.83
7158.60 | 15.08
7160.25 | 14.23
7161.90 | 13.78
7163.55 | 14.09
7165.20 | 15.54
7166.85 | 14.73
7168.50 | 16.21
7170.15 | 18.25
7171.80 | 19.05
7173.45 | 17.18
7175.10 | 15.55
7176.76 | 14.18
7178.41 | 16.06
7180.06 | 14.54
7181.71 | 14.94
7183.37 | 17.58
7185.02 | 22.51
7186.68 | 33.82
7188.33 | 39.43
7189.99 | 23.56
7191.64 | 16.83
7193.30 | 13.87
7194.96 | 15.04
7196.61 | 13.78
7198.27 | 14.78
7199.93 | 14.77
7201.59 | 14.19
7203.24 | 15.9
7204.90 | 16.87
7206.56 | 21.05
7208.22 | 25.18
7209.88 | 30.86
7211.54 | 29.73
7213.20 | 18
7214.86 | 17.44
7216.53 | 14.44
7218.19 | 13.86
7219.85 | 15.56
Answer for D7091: 0.04 mag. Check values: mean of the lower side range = 14.9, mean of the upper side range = 15.6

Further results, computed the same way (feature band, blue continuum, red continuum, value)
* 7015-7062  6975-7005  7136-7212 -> 0.045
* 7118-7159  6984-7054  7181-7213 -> 0.233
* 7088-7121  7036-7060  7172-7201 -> 0.168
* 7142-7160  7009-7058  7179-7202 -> 0.189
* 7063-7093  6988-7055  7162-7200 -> 0.070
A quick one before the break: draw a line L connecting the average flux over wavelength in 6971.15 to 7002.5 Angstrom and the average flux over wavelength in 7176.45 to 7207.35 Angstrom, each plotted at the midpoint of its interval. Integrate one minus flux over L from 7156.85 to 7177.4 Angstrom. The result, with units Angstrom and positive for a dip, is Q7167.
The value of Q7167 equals 2.8 Angstrom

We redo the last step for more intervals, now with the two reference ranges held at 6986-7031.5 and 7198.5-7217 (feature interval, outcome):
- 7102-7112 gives 1.6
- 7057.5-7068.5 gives 1.3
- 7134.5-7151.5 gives 2.5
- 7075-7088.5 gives 0.7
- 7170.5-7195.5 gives -0.6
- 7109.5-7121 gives 2.3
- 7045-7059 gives 0.7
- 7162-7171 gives 1.5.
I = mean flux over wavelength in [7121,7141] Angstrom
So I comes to 15.1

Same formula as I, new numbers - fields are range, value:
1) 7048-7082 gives 14.9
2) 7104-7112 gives 14.6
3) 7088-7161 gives 14.8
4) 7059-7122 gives 14.7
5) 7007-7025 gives 14.9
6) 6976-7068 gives 15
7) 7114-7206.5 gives 16.4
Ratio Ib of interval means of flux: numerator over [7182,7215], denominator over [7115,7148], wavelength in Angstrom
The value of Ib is 1.37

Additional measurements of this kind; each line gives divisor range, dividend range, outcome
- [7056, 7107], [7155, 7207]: 1.17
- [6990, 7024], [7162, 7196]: 1.24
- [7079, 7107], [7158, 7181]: 1.03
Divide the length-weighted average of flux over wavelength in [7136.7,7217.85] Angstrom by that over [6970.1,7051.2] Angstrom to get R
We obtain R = 1.2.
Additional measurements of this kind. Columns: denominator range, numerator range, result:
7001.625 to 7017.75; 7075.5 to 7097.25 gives 1.04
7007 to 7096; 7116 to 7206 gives 1.09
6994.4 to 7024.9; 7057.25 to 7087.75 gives 1.02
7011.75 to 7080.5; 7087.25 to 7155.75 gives 0.98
